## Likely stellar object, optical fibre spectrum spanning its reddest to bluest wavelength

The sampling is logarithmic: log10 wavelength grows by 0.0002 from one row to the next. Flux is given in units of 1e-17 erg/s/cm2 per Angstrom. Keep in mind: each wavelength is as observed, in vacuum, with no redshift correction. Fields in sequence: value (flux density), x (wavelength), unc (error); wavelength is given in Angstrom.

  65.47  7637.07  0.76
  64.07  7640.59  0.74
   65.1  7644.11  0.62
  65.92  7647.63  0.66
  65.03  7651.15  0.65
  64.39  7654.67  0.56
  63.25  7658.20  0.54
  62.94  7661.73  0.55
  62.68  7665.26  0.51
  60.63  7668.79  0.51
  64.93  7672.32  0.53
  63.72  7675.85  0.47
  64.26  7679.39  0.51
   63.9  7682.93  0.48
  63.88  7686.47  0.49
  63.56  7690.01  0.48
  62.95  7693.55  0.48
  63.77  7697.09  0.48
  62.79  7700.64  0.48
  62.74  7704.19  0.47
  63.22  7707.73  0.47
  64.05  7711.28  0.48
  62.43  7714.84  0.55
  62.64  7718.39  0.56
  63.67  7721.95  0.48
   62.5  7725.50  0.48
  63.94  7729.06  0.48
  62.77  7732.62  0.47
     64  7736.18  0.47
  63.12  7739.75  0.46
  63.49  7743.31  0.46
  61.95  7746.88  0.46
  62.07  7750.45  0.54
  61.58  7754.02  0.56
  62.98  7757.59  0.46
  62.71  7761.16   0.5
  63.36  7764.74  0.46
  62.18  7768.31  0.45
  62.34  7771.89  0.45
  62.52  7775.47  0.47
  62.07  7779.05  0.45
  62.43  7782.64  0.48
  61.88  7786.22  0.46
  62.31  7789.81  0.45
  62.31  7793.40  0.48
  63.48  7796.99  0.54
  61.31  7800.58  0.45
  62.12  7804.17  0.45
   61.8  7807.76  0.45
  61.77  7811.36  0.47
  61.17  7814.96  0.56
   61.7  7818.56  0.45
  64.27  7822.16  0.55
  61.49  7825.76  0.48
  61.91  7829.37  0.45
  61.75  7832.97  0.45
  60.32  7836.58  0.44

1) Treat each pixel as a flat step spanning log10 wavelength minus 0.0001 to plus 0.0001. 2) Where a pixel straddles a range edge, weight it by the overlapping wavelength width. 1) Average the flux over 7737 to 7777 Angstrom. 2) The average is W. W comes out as 62.6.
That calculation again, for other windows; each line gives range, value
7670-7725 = 63.5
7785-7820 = 62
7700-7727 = 63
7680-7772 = 63.1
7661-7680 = 63.1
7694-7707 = 63.1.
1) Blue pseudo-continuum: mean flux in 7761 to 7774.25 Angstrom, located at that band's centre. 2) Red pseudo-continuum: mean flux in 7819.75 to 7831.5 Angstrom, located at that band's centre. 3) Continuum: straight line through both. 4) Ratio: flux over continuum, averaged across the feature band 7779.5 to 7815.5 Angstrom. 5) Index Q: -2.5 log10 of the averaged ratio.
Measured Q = 0.01 mag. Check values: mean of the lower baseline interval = 62.6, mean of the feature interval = 62.1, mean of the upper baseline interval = 62.5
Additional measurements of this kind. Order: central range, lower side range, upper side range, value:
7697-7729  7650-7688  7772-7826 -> 0.000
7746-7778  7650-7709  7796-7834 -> 0.003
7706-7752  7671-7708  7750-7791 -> -0.001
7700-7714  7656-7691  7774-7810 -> -0.002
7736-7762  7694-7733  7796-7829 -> 0.002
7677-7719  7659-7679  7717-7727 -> -0.006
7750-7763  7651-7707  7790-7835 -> 0.005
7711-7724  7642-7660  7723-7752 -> 0.006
